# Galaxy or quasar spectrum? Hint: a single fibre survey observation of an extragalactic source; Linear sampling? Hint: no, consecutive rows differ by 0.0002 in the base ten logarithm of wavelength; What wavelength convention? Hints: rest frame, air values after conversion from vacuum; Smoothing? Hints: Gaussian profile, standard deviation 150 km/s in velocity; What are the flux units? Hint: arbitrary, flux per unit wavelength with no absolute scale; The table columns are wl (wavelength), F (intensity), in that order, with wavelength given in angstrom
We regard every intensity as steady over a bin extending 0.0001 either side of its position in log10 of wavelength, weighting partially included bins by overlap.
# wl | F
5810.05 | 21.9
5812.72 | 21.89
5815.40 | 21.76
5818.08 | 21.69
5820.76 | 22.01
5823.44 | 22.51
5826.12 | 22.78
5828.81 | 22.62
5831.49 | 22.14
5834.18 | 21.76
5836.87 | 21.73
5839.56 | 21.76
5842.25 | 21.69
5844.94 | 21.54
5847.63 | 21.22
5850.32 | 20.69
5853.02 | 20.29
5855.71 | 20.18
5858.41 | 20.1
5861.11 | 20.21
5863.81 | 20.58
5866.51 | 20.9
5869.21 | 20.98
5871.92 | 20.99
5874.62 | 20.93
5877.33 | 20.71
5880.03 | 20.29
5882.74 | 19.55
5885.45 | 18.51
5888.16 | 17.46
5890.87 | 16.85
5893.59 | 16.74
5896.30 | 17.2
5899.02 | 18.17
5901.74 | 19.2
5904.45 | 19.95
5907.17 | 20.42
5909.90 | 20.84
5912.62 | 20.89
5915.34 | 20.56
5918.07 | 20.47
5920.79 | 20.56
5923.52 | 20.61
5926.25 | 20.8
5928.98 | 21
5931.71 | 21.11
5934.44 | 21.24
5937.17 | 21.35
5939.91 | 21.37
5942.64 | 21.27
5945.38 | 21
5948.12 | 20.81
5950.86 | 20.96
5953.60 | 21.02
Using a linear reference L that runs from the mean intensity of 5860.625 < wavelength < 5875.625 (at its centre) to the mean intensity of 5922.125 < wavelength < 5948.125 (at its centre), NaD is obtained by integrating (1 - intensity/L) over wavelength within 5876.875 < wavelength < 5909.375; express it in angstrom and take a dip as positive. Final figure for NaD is 3.33 angstrom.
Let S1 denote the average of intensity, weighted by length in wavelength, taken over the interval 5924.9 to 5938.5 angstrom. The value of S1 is 21.1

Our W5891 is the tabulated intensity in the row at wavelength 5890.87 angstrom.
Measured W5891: 16.85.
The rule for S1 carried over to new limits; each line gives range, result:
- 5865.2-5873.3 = 21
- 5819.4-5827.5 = 22.4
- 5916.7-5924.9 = 20.5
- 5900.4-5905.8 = 19.6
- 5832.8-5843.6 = 21.7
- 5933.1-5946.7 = 21.2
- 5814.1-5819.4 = 21.7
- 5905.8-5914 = 20.7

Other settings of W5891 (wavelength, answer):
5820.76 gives 22.01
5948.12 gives 20.81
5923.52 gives 20.61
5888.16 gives 17.46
